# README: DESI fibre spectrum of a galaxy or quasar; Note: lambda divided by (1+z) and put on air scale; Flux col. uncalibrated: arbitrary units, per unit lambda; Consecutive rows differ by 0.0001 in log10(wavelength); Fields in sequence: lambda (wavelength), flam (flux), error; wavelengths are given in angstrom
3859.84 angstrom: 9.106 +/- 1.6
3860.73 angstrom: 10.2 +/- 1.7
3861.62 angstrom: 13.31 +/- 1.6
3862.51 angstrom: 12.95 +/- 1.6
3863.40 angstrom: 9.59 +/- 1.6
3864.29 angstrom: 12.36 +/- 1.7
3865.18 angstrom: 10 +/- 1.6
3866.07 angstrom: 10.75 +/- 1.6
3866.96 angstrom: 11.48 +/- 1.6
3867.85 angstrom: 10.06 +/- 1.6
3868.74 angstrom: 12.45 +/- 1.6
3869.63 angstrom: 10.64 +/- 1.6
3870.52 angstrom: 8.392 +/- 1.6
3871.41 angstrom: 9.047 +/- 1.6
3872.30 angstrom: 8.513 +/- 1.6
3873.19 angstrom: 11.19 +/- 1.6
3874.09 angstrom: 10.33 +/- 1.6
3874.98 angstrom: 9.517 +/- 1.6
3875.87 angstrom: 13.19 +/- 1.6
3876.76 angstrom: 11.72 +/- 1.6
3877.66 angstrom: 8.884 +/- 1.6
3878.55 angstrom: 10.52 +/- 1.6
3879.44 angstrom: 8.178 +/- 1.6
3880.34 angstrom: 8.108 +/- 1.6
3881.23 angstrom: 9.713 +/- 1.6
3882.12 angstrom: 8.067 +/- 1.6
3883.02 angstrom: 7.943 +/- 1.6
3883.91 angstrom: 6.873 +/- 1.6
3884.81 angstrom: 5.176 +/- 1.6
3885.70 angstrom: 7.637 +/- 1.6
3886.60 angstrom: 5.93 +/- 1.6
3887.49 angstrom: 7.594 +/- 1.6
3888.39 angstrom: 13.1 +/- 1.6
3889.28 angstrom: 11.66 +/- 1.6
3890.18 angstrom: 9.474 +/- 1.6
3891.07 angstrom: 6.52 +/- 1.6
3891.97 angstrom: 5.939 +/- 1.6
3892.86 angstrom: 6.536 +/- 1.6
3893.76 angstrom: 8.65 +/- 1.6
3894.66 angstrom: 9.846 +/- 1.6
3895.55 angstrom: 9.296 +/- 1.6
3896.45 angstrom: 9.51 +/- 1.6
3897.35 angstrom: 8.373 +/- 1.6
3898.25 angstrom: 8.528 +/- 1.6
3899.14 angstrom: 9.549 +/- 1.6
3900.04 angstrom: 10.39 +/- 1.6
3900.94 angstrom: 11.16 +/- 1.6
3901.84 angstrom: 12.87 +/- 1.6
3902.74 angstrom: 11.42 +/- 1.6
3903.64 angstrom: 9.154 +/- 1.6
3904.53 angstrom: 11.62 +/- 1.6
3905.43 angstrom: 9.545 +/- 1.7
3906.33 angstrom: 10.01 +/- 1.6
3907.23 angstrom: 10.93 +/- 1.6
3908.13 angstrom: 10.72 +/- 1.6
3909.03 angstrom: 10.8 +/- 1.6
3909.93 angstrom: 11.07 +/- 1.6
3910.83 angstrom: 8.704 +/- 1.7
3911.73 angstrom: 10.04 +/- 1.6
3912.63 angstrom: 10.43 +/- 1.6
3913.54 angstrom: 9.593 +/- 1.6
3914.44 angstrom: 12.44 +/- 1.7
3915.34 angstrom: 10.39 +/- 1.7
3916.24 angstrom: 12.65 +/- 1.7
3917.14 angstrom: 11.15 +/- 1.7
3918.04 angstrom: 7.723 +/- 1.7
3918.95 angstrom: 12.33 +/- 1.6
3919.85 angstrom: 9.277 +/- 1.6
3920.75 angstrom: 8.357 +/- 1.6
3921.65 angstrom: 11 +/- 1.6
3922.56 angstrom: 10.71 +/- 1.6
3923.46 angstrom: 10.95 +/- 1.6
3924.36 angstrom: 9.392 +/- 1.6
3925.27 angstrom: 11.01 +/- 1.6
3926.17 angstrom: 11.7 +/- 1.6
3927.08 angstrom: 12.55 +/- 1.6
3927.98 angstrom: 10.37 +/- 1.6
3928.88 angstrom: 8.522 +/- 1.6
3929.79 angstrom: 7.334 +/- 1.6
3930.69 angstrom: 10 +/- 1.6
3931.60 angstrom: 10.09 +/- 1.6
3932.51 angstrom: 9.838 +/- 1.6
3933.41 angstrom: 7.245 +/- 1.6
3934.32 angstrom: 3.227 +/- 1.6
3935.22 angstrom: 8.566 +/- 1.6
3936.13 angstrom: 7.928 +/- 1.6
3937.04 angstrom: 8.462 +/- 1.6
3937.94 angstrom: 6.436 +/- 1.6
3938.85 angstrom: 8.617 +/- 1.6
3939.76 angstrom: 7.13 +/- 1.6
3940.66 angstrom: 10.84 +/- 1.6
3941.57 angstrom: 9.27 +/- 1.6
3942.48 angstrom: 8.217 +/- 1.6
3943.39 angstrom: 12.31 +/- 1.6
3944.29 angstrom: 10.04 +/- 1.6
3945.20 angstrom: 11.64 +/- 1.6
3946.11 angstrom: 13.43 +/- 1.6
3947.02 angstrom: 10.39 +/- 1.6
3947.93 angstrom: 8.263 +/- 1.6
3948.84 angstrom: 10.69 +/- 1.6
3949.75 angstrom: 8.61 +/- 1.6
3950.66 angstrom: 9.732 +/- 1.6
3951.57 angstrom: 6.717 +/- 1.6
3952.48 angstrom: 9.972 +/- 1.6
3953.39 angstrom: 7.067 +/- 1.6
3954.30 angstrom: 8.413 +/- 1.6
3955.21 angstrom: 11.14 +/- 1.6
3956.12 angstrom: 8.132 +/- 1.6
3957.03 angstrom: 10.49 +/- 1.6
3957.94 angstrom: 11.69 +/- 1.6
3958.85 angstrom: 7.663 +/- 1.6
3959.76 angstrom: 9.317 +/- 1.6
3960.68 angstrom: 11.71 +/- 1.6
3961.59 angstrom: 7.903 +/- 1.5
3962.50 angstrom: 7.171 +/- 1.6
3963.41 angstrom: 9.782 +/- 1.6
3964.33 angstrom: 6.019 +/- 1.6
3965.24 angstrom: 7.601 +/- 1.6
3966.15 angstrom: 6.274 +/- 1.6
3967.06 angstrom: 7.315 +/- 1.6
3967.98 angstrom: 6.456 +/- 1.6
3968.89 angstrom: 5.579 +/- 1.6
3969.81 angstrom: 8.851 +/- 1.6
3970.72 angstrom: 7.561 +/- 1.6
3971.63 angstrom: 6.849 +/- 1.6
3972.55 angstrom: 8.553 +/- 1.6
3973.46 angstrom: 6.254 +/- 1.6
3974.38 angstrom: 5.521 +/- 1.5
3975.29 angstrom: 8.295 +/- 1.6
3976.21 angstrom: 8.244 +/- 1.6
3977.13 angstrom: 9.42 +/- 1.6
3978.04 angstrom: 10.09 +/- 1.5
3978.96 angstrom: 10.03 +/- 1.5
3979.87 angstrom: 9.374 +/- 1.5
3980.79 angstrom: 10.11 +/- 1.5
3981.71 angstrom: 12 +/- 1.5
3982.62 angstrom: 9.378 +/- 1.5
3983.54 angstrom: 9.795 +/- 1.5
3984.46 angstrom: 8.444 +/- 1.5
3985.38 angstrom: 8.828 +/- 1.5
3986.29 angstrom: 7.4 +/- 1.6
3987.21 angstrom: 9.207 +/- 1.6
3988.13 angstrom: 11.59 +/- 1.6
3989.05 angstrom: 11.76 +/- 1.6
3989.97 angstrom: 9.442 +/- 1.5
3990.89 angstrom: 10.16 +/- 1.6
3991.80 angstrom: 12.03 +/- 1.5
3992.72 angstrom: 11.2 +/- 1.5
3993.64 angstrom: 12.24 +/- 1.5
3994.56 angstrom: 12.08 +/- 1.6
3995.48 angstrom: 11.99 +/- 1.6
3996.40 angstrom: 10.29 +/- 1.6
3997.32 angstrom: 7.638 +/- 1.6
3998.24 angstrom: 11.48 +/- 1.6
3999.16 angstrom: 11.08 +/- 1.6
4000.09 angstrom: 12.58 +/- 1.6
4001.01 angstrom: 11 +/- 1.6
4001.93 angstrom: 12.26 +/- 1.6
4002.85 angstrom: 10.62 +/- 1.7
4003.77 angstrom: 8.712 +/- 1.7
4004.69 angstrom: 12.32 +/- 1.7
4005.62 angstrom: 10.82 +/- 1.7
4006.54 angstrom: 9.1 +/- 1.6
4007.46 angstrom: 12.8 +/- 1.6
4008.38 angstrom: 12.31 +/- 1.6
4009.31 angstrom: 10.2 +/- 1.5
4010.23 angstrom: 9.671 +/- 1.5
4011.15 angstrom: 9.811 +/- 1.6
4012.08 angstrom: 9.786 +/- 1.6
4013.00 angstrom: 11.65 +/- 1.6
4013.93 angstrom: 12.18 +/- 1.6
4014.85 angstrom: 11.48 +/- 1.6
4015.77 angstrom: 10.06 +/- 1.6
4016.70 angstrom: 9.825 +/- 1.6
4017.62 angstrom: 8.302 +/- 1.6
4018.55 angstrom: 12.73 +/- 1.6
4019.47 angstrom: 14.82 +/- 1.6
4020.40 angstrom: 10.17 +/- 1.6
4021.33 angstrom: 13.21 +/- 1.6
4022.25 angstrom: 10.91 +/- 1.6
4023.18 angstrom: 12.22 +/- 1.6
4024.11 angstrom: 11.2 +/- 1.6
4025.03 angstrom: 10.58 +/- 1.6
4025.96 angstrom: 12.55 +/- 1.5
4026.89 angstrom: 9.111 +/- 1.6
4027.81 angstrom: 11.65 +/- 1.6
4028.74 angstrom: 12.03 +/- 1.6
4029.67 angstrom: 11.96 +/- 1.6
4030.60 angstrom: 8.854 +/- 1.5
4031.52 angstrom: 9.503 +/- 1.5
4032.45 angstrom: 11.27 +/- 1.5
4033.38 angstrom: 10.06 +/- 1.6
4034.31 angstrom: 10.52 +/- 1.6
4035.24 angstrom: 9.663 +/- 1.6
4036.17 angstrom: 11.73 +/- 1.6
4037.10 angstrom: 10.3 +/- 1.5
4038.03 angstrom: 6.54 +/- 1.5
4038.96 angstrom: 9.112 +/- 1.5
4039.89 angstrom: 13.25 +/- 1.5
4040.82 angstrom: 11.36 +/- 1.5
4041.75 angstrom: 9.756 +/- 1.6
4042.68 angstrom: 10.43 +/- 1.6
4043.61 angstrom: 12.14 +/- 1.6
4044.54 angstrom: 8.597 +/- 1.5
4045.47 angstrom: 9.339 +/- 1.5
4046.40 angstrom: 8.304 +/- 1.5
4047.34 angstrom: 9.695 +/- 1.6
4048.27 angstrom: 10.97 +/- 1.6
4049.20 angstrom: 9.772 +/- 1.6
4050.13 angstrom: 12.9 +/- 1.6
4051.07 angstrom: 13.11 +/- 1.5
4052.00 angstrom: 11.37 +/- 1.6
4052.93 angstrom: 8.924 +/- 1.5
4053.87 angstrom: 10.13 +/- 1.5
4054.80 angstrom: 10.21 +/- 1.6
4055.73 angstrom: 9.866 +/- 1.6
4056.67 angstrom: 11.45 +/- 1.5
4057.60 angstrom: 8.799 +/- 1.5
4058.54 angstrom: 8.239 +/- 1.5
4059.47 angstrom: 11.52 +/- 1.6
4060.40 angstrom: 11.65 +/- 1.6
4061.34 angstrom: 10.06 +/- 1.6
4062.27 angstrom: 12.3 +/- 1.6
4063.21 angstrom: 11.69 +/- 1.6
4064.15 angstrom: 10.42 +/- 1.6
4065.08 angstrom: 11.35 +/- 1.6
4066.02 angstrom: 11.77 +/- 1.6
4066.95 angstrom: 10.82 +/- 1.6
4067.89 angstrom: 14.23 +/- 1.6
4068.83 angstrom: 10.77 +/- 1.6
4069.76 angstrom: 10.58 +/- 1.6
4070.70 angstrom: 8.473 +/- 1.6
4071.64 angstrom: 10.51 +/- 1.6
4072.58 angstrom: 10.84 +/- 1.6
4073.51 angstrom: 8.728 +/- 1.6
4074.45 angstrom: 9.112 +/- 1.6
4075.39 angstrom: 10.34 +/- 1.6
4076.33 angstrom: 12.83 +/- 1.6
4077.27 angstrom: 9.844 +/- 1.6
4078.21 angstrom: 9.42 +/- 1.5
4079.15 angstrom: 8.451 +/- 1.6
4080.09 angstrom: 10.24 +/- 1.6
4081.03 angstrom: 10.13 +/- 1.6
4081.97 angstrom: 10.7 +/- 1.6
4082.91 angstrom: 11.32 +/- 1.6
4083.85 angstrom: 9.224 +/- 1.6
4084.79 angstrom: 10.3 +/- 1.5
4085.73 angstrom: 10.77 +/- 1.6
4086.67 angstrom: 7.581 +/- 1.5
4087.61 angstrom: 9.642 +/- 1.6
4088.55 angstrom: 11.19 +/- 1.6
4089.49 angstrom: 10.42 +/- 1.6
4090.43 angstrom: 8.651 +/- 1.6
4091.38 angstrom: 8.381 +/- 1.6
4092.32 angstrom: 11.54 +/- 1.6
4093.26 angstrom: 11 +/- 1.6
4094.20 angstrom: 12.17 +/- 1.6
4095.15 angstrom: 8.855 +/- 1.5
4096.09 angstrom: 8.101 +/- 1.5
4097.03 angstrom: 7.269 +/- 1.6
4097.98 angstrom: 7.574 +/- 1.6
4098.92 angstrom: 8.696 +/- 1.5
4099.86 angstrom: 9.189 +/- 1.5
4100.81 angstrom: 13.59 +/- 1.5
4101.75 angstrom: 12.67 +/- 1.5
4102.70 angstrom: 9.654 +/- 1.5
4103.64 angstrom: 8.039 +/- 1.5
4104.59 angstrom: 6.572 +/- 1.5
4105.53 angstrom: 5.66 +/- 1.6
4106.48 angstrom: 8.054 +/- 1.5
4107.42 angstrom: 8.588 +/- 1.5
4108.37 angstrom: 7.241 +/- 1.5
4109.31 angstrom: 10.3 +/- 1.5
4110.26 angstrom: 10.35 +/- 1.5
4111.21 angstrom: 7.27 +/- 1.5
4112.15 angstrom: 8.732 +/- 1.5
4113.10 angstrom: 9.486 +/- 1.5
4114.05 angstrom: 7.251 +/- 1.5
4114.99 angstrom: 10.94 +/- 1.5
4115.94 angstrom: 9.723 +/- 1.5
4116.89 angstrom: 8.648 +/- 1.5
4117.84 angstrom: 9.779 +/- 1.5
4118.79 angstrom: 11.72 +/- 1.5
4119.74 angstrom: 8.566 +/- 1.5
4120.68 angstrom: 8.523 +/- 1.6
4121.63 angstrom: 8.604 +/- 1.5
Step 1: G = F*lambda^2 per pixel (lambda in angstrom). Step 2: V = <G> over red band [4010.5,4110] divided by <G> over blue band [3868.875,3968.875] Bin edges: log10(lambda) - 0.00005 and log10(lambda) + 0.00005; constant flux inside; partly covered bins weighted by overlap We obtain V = 1.18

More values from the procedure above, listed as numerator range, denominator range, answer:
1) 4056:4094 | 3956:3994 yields 1.22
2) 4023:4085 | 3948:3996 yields 1.21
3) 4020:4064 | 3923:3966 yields 1.21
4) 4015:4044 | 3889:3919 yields 1.16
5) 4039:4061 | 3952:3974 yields 1.33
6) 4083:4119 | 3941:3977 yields 1.15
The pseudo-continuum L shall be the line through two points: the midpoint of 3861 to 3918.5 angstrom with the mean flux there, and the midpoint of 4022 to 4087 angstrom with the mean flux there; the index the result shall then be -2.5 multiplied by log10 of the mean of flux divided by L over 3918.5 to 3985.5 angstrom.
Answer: 0.120 mag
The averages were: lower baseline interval 9.84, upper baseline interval 10.5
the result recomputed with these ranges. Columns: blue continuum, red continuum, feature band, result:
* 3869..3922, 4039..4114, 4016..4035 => -0.12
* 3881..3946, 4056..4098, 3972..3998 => 0.01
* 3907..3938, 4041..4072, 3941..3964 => 0.05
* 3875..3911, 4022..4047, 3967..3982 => 0.21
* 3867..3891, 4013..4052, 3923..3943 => 0.10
